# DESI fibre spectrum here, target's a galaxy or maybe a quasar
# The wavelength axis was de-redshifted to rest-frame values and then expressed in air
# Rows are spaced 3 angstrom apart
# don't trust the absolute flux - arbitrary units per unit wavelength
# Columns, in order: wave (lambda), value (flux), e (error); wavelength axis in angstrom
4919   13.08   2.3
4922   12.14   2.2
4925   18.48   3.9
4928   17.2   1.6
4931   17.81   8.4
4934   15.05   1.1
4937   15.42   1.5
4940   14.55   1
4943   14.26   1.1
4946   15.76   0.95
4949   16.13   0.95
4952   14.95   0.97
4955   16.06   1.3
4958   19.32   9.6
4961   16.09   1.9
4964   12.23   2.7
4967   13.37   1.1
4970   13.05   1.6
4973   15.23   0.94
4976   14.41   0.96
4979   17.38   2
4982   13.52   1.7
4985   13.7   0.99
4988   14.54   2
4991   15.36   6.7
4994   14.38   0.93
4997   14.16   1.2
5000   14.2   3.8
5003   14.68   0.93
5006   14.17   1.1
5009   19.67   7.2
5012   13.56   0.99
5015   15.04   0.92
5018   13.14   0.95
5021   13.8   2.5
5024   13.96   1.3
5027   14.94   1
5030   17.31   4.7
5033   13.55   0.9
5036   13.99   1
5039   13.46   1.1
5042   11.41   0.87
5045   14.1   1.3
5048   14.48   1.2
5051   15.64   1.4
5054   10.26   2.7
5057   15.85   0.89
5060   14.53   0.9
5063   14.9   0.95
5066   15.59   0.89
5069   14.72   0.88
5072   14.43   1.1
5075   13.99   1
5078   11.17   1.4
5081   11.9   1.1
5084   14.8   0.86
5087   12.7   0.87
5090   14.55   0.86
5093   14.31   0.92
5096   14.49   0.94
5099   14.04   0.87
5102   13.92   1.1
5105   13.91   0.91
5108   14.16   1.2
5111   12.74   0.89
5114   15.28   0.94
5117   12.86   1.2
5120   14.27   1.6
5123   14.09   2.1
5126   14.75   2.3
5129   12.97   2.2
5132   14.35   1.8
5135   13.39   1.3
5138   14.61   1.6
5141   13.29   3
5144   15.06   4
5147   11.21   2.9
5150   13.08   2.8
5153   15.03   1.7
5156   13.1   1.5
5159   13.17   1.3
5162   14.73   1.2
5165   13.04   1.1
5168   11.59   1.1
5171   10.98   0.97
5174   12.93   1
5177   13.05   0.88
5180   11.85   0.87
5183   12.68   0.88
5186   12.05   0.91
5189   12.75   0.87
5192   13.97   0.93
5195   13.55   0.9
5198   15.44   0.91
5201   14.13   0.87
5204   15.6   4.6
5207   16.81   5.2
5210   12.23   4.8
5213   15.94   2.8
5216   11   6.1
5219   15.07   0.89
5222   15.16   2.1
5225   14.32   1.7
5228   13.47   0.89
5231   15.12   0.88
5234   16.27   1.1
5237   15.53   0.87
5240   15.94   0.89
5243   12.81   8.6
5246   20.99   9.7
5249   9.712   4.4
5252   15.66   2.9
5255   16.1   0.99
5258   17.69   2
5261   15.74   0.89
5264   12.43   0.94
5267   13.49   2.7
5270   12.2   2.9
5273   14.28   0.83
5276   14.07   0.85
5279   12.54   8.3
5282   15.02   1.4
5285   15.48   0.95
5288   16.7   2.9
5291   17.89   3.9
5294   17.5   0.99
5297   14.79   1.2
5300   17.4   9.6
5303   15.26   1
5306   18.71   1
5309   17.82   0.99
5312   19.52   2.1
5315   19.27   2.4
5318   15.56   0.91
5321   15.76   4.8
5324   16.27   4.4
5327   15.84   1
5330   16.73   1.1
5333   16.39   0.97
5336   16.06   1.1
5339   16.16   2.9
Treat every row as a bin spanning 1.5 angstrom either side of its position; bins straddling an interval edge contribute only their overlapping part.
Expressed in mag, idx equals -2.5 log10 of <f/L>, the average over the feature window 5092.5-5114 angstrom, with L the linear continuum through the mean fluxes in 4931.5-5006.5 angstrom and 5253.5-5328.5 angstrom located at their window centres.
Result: 0.10 mag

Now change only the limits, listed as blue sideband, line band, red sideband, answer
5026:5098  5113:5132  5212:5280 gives 0.015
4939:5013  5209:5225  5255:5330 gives 0.126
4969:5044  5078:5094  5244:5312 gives 0.110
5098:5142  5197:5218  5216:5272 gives 0.005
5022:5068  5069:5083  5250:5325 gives 0.104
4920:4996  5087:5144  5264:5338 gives 0.114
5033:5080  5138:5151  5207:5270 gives 0.075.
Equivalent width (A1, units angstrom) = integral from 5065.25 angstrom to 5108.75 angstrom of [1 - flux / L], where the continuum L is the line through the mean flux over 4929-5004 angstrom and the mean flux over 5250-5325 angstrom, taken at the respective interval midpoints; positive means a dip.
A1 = 4.1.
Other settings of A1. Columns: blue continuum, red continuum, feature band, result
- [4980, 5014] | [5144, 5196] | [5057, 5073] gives -1.02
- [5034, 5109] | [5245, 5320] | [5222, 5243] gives 0.54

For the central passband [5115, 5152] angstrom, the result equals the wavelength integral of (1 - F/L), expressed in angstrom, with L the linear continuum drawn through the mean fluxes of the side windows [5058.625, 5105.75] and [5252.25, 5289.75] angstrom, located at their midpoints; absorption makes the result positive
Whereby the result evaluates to 1.3 angstrom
